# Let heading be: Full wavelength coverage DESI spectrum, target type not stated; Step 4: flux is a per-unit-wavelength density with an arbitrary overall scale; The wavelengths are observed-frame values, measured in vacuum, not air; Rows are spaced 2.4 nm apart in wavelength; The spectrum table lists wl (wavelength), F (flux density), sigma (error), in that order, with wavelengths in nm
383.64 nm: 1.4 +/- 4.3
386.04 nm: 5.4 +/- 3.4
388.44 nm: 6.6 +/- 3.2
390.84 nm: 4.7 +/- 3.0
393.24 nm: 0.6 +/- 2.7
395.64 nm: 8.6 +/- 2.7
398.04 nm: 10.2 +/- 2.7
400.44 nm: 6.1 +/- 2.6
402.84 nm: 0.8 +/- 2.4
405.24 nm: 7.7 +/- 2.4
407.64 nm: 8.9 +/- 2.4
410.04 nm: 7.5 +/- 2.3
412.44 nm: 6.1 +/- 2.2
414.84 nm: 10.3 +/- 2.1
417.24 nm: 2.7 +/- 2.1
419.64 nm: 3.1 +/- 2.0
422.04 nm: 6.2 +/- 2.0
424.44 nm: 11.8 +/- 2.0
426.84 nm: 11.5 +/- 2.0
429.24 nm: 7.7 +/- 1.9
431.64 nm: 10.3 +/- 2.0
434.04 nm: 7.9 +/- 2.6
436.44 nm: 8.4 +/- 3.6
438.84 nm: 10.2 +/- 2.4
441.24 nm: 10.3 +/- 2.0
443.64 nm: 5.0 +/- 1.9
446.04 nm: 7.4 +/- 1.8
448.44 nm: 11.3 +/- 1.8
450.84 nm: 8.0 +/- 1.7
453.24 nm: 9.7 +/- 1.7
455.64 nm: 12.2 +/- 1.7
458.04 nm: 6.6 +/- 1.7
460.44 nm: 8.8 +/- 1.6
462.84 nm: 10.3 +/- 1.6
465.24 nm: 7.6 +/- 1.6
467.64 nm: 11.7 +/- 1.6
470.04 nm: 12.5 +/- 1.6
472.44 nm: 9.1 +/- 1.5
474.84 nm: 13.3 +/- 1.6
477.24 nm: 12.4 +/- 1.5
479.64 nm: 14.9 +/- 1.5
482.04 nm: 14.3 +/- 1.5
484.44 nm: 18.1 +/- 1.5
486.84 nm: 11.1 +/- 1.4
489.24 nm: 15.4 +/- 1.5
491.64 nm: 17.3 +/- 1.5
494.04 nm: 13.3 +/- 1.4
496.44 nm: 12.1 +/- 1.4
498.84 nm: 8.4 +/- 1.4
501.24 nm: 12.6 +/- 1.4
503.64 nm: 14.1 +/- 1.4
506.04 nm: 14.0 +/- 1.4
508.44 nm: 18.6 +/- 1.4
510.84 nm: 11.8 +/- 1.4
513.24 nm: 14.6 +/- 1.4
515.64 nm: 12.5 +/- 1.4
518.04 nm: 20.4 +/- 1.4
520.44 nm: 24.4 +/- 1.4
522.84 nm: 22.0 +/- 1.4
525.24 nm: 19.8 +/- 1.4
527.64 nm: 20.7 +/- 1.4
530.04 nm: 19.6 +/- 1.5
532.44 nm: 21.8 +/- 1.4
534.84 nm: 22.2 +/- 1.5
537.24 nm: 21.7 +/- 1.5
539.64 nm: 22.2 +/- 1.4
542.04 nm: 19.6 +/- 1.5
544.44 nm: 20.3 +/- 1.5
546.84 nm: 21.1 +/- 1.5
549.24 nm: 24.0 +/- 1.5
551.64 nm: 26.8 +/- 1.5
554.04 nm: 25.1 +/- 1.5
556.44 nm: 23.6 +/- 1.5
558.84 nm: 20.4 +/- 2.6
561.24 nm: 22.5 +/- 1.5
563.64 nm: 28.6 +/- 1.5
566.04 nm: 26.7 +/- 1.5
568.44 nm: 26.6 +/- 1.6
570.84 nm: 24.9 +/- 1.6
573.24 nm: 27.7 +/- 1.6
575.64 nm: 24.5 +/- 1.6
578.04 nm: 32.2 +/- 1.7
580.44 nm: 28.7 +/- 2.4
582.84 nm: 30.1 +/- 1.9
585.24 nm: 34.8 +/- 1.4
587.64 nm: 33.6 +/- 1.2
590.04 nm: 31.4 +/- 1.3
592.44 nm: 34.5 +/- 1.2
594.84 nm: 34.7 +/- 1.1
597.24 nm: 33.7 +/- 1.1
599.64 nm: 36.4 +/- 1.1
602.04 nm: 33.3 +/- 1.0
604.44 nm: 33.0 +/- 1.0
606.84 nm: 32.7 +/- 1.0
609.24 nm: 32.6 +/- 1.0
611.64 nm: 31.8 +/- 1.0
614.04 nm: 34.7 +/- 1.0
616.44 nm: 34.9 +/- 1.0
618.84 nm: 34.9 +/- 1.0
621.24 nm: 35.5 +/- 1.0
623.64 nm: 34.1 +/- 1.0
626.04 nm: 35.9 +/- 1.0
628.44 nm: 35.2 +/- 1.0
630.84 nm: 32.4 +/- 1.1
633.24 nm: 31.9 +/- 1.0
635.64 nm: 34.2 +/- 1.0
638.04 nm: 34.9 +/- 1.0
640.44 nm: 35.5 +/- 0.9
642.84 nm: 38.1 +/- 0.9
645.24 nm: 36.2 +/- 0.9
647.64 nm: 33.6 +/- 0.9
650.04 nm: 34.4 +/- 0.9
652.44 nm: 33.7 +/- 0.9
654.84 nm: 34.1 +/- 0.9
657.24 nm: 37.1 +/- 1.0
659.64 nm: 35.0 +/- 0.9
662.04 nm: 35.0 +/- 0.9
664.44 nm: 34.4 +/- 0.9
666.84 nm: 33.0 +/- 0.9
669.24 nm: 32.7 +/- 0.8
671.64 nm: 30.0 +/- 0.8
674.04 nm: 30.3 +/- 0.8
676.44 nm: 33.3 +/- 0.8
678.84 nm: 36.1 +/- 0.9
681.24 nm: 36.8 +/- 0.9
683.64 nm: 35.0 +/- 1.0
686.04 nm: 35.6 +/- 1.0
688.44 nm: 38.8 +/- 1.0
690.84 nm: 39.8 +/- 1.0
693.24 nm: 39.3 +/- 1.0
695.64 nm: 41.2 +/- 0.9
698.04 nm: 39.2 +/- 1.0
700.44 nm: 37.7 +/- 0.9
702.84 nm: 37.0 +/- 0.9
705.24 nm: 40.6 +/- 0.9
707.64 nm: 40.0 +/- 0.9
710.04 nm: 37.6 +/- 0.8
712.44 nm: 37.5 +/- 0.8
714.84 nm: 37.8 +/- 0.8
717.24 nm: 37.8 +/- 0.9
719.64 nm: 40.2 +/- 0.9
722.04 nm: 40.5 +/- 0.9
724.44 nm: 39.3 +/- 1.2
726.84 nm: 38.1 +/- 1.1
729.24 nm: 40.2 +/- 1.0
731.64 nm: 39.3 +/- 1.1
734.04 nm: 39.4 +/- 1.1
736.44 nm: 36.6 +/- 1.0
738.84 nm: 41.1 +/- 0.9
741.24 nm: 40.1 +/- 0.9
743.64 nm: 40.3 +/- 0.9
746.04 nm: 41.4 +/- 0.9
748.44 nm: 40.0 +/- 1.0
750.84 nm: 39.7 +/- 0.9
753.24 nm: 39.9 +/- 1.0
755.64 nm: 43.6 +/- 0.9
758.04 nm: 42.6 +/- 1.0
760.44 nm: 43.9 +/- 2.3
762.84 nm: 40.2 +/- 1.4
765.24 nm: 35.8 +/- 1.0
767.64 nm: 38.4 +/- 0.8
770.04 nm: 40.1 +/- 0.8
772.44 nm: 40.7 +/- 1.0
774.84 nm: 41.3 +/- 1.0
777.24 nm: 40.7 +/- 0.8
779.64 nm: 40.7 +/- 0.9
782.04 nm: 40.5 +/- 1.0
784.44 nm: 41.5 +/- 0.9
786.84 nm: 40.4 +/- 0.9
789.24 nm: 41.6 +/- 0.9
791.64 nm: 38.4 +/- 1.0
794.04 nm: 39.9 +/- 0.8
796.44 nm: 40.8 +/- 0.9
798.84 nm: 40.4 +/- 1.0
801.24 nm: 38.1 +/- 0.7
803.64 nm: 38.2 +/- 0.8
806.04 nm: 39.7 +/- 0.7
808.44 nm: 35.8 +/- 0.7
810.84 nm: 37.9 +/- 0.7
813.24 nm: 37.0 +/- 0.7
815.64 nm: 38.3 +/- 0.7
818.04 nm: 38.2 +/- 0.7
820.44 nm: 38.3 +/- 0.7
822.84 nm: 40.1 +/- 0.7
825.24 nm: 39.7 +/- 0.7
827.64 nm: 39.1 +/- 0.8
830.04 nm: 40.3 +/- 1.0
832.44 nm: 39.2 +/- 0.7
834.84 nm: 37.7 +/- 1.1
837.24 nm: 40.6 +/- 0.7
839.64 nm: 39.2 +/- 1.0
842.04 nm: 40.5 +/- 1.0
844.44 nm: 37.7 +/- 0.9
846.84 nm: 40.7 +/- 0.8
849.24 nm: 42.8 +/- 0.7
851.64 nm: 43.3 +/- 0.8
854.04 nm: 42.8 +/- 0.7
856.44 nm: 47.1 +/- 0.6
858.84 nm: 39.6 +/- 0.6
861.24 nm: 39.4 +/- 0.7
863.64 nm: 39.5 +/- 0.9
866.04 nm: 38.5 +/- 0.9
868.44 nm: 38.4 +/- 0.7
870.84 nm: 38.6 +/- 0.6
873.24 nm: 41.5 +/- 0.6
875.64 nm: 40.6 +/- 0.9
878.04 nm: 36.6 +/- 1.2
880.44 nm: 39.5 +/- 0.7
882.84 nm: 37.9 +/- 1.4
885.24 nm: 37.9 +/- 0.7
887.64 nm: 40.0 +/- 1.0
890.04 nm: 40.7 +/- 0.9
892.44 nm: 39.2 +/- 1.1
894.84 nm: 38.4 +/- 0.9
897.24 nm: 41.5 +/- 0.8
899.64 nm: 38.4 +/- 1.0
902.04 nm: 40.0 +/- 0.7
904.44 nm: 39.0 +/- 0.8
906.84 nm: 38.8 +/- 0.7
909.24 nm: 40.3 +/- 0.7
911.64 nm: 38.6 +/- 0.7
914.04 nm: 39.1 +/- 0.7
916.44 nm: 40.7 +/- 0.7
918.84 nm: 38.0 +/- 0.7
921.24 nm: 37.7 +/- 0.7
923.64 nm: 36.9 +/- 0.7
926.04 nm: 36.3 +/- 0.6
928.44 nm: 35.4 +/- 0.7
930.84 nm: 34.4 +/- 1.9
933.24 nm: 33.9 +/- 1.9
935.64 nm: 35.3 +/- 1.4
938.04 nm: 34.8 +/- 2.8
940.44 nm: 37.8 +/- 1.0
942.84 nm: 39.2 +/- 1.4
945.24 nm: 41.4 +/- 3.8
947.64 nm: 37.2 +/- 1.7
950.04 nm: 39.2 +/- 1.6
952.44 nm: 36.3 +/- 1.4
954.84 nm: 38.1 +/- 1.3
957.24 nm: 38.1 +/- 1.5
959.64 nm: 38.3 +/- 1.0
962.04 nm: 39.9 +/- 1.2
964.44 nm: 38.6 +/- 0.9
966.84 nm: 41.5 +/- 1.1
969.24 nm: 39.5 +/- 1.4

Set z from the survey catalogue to 0.299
